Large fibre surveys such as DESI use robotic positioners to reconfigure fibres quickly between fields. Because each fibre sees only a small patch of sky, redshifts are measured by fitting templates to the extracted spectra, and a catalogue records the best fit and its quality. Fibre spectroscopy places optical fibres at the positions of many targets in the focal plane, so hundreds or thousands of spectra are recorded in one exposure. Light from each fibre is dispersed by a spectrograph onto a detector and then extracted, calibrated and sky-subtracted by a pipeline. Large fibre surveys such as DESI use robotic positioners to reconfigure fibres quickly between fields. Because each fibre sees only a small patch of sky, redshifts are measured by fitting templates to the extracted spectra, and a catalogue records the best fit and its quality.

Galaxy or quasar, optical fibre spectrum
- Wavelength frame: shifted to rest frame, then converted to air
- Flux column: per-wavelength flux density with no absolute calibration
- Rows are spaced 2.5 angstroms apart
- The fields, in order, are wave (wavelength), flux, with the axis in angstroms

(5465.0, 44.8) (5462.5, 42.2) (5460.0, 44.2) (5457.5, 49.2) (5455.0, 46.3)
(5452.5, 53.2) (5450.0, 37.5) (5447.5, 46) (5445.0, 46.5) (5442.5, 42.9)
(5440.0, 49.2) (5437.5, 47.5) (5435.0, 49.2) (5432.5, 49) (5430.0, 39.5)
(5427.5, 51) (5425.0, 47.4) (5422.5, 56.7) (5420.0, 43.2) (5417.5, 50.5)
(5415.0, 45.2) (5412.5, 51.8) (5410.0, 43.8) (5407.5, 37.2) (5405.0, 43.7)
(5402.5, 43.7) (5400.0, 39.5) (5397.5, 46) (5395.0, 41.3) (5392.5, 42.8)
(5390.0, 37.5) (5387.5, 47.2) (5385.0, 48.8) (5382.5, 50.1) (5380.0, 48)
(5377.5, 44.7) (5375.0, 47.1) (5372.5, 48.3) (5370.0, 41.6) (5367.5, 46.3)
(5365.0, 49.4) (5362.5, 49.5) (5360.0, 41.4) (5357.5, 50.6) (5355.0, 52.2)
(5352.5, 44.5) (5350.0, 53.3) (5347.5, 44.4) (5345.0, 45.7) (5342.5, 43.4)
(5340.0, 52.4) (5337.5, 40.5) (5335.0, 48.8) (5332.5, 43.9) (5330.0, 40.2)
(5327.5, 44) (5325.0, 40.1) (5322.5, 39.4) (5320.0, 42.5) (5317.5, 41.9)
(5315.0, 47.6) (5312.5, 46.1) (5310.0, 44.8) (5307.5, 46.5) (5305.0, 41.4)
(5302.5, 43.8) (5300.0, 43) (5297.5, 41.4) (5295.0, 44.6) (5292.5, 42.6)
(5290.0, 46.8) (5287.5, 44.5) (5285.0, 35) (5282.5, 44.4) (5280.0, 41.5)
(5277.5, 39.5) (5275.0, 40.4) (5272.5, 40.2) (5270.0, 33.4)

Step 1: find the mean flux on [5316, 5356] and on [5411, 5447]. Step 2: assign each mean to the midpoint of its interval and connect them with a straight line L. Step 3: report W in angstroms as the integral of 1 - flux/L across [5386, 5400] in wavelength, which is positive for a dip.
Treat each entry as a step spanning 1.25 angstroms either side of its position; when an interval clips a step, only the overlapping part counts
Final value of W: 1.2 angstroms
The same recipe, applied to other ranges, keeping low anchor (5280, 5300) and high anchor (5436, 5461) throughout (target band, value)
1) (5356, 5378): -1.1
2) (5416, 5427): -0.9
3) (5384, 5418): 0.9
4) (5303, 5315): -0.5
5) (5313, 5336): 0.2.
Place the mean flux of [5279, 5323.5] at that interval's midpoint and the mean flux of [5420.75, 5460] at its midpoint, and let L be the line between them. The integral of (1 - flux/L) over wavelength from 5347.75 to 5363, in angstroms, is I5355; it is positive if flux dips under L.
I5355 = -1.2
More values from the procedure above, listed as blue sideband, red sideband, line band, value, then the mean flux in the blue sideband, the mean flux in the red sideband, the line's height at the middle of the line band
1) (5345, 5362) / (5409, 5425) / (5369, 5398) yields 1.67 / 47.7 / 48.5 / 48.1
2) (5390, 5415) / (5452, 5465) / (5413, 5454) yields -2.10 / 43.1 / 46.5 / 45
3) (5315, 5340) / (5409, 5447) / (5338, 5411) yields -0.78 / 43.1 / 47.6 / 45.2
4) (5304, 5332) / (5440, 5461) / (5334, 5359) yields -2.13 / 43.2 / 46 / 43.8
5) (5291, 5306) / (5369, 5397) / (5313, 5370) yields -1.75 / 42.9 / 45.3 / 44.1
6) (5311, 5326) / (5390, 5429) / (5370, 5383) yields -0.72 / 43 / 45.3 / 44.5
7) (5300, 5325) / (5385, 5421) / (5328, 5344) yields -0.43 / 43.6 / 44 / 43.7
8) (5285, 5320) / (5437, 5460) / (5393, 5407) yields 0.91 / 43.8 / 46.3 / 45.5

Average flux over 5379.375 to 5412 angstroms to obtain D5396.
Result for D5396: 43.9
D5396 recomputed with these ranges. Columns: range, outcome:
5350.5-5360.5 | 48.1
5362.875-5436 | 45.9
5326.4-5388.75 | 46.7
